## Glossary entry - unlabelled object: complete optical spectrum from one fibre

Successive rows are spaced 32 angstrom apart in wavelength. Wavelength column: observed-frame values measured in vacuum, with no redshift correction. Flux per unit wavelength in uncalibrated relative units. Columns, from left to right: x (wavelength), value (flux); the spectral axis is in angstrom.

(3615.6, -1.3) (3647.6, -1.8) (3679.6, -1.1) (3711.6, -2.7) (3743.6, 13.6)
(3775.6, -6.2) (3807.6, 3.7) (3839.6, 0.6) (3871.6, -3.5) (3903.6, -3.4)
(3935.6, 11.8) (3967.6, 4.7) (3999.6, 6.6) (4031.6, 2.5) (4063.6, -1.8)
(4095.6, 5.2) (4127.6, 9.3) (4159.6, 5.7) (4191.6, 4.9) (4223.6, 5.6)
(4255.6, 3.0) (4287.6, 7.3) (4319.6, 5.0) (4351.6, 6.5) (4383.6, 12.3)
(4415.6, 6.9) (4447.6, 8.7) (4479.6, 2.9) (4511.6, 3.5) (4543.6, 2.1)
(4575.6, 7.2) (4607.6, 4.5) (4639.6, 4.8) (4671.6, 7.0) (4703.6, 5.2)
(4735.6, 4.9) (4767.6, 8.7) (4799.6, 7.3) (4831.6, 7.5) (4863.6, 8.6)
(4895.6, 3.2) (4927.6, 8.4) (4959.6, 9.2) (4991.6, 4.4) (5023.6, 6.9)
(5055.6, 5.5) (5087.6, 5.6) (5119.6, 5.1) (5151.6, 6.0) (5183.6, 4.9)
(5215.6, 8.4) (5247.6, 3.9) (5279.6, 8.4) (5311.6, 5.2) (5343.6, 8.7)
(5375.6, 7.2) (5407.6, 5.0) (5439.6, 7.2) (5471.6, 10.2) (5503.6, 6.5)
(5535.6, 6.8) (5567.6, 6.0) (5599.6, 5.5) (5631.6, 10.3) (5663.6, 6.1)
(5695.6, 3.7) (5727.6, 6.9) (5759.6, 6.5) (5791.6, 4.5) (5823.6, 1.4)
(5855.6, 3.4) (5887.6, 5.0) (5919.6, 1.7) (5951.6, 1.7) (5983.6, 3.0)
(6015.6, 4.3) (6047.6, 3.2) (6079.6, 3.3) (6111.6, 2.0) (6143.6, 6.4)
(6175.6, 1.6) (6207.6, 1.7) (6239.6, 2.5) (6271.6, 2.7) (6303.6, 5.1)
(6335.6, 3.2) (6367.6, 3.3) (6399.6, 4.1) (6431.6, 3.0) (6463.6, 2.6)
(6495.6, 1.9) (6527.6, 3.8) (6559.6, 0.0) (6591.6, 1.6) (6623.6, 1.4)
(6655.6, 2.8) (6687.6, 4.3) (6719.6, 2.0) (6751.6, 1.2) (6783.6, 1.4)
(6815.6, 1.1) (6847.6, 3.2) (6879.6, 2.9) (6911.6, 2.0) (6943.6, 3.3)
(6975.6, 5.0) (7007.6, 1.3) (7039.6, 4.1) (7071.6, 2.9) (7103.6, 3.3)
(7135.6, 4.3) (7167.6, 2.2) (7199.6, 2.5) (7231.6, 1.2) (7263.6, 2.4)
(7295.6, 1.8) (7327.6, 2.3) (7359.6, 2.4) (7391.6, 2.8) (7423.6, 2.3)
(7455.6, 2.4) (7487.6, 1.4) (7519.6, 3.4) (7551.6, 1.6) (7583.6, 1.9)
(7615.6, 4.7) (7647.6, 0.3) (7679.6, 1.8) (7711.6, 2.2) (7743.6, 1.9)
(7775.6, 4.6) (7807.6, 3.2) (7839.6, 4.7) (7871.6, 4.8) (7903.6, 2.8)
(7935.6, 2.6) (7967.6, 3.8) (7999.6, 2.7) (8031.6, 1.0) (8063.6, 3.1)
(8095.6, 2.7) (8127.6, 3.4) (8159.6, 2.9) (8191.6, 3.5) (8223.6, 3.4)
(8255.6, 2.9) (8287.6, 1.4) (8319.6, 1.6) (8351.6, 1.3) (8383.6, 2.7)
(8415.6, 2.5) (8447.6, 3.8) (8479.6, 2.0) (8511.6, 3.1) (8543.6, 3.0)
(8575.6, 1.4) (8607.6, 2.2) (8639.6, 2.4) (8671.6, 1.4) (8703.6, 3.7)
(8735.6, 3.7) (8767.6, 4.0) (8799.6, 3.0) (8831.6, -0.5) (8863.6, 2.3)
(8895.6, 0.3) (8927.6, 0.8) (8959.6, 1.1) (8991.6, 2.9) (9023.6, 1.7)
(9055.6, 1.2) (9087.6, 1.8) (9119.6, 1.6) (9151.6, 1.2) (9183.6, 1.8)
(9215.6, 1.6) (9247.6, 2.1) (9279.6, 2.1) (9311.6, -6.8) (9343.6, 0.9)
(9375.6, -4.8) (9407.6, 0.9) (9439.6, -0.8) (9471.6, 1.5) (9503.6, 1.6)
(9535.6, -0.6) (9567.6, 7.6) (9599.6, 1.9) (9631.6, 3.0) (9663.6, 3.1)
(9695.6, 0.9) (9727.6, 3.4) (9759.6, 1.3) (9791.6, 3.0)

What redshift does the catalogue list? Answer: 0.543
